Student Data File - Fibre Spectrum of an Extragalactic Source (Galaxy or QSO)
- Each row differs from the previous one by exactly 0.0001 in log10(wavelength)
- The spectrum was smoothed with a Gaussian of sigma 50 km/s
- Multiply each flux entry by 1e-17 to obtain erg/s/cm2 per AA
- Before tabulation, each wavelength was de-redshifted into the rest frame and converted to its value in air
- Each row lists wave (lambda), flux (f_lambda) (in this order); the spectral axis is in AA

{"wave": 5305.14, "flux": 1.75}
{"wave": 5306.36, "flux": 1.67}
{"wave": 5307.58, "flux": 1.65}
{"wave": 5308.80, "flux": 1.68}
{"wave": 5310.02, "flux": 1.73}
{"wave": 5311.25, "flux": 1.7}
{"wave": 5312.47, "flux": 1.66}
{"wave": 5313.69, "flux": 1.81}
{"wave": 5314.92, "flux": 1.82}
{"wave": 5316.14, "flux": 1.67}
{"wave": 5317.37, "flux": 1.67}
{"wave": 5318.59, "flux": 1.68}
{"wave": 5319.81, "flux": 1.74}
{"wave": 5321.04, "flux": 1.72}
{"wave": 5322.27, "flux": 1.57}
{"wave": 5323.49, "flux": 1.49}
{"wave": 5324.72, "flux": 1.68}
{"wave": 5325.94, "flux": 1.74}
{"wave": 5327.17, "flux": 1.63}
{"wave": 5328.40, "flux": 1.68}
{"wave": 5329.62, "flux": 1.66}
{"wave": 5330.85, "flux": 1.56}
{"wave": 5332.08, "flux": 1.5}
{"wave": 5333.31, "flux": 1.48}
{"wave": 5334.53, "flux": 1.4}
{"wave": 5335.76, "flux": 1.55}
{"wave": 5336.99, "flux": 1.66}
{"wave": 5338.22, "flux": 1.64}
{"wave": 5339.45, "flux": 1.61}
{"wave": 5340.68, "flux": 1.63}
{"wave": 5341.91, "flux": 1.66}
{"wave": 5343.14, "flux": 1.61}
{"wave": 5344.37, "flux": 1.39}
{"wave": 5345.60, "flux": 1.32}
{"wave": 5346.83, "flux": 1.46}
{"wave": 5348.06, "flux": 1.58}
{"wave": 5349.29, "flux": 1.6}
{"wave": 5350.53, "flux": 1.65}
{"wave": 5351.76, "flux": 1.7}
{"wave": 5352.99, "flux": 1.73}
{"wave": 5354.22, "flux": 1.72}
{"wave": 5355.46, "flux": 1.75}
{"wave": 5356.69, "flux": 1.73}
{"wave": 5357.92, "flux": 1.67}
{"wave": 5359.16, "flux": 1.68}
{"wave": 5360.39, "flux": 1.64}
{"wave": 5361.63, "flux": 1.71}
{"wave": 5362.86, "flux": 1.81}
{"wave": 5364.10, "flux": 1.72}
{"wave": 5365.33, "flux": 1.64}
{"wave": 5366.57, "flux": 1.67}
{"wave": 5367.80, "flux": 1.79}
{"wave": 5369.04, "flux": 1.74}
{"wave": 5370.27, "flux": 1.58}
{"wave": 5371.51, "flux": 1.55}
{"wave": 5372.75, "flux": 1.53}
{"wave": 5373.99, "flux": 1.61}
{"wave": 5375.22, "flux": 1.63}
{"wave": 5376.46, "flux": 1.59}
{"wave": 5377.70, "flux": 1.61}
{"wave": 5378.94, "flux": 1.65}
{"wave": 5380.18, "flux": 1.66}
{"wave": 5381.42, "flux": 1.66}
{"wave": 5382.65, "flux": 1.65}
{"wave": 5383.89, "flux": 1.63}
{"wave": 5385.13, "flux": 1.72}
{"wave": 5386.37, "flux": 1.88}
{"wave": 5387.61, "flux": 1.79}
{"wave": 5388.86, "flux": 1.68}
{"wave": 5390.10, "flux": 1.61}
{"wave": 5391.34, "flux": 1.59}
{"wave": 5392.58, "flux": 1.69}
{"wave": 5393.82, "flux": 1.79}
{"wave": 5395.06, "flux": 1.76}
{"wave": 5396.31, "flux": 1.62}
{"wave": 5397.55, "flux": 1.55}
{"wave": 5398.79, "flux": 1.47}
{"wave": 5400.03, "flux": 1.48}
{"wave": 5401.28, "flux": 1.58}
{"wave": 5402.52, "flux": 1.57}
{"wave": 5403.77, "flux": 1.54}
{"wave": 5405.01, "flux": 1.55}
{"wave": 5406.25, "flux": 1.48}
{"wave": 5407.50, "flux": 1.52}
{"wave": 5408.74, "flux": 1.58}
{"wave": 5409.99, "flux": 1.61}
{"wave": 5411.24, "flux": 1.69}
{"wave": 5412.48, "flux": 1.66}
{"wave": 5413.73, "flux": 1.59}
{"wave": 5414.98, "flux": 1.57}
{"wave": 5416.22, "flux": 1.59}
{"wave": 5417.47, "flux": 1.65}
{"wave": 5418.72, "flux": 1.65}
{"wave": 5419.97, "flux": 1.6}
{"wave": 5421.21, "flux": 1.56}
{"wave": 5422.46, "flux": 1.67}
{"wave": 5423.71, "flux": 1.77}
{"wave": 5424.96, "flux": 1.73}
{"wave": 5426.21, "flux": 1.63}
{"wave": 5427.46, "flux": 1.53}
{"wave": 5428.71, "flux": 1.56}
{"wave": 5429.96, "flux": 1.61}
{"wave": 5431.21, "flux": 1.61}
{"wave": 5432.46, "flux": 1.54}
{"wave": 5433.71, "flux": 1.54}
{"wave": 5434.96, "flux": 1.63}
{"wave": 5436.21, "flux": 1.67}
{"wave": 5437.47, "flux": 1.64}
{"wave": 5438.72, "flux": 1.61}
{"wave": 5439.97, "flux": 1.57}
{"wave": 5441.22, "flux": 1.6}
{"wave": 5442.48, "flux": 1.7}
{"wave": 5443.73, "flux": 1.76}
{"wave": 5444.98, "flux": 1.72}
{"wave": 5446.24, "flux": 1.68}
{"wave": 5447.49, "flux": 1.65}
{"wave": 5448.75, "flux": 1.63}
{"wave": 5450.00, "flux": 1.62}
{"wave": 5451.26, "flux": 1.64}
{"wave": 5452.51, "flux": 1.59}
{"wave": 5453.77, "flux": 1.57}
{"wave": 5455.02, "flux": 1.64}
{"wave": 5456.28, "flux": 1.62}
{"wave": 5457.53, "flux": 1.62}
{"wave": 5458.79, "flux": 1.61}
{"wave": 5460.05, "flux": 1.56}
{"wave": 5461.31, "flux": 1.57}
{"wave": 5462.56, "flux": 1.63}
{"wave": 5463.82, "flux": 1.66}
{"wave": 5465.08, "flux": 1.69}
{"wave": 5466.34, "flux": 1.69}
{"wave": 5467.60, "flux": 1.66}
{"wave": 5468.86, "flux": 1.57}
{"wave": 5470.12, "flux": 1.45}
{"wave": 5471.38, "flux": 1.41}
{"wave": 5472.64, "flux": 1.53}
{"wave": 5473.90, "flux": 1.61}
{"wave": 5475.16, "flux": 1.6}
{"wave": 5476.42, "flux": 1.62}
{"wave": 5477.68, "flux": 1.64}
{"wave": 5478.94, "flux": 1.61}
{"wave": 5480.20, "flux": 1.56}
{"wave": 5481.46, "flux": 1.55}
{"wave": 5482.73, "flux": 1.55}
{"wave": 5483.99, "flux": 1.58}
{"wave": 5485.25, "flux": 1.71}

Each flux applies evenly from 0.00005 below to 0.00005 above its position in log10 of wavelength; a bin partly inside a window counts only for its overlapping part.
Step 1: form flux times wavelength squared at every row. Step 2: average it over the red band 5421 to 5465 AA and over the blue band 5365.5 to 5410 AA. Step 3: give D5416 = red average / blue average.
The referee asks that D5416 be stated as 1.0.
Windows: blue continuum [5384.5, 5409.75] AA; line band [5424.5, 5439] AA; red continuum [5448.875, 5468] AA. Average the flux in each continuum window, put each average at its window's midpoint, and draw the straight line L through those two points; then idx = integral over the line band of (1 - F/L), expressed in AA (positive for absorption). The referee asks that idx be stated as 0.1 AA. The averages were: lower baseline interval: 1.62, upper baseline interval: 1.62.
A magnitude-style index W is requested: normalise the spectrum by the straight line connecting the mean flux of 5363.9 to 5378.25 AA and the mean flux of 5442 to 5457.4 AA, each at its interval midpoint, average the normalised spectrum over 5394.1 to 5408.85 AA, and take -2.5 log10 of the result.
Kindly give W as 0.05 mag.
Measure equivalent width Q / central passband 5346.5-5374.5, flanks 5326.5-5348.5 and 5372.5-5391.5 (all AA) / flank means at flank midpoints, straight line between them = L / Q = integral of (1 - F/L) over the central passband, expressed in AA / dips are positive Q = -1.0 AA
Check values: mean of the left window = 1.56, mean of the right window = 1.66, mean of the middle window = 1.67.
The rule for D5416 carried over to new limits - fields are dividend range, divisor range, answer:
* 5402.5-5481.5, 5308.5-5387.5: 1.01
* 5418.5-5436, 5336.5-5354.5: 1.05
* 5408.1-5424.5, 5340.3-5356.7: 1.04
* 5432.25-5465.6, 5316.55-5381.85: 1.04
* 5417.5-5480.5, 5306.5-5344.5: 1.03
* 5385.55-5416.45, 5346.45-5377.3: 0.99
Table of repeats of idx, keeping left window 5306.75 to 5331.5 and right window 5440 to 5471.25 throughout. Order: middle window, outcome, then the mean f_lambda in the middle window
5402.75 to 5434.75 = 0.74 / 1.6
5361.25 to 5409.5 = 0.42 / 1.64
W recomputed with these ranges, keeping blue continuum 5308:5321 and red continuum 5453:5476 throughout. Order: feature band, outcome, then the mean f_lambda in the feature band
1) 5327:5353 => 0.08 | 1.57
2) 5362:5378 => 0.01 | 1.65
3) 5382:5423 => 0.01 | 1.62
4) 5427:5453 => -0.01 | 1.62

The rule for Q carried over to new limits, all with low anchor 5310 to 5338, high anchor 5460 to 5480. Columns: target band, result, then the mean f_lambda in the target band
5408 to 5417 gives 0.00 AA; 1.61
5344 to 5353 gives 0.48 AA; 1.55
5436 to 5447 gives -0.39 AA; 1.66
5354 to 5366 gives -0.56 AA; 1.71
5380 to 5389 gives -0.50 AA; 1.71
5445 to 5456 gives -0.22 AA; 1.63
